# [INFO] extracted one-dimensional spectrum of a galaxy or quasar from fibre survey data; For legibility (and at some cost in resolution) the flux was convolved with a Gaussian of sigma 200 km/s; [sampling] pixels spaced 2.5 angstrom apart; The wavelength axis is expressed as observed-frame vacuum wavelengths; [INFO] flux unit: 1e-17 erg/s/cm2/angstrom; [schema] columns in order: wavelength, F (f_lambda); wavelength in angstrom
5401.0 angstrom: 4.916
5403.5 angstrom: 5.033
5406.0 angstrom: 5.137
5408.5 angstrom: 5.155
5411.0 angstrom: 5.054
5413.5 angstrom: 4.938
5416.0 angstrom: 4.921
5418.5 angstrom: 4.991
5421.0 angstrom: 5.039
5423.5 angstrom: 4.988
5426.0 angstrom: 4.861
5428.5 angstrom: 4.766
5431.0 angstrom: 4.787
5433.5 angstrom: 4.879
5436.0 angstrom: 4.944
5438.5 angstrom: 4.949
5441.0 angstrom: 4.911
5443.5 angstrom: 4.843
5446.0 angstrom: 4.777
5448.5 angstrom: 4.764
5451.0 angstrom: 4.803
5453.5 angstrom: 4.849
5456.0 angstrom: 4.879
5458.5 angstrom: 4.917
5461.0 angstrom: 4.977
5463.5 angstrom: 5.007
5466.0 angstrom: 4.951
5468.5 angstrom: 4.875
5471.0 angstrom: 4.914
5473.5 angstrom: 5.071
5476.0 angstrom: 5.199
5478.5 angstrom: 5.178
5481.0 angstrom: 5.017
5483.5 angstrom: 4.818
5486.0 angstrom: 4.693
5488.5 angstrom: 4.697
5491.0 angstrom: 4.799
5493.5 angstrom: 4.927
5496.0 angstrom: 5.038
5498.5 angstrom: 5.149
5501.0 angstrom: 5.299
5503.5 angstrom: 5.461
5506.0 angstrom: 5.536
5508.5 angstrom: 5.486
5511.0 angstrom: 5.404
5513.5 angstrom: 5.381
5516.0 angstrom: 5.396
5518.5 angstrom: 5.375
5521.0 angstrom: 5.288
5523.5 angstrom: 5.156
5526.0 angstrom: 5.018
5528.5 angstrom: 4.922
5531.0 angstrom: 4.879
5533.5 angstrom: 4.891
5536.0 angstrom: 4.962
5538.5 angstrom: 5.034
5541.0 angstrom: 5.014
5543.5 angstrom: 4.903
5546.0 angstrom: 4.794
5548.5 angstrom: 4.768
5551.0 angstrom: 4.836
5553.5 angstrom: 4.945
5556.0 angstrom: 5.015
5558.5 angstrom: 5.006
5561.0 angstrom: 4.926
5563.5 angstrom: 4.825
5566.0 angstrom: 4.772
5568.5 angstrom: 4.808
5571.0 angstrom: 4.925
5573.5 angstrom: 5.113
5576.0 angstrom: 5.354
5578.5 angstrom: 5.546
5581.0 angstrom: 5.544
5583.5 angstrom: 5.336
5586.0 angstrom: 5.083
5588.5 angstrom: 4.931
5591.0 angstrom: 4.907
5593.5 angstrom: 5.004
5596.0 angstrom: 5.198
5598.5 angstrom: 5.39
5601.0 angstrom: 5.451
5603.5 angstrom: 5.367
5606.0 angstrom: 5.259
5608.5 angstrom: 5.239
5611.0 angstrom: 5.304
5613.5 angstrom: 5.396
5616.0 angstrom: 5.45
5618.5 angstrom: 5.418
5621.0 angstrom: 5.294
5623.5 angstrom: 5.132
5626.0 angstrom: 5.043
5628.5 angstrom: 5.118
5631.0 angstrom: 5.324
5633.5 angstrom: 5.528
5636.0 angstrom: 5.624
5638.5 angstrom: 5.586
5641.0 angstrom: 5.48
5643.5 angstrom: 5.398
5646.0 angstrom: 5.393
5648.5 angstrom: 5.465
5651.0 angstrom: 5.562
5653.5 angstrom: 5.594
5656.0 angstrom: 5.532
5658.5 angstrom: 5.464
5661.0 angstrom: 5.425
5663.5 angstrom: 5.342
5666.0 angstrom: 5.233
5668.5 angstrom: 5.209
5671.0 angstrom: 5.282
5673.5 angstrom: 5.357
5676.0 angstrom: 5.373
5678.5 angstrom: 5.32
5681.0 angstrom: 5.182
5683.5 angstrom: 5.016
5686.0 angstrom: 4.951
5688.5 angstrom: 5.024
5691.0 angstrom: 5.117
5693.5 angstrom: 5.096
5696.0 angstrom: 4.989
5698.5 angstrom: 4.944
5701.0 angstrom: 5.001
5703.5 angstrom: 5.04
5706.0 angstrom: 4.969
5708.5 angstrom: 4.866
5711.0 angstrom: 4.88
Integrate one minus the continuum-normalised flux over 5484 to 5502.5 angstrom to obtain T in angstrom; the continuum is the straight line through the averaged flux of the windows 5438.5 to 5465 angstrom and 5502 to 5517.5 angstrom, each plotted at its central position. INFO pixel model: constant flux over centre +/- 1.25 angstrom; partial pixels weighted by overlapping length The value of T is 1.18 angstrom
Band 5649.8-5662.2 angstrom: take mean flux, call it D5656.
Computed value 5.52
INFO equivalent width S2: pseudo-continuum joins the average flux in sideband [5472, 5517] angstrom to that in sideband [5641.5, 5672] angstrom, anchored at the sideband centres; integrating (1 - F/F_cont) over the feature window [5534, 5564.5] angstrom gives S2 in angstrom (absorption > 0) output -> 1.8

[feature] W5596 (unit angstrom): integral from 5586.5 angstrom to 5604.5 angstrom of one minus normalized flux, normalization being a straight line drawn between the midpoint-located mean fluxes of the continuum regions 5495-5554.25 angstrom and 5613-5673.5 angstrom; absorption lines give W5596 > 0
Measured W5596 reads 0.4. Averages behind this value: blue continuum 5.12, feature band 5.17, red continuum 5.39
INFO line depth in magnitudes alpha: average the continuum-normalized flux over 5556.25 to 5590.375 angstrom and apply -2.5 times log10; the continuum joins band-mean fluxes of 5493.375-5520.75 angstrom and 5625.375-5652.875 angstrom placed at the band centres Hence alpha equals 0.06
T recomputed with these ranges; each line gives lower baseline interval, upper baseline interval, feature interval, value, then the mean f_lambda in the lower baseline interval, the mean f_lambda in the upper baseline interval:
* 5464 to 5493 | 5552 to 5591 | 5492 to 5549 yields -1.66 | 4.93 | 5.07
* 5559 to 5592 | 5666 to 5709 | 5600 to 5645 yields -2.32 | 5.08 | 5.11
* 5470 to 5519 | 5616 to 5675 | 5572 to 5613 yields 0.36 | 5.14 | 5.38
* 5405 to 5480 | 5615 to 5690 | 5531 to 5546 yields 0.54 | 4.94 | 5.34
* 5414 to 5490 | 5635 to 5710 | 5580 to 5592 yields -0.09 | 4.91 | 5.26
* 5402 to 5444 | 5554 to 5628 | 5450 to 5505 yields 0.48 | 4.95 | 5.17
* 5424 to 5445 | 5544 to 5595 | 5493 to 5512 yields -1.36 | 4.87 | 5.02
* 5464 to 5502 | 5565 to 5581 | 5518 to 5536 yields -0.02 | 4.97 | 5.13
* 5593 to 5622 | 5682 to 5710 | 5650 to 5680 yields -1.60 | 5.32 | 5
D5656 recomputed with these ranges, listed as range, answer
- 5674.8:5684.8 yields 5.22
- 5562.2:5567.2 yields 4.8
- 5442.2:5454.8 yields 4.81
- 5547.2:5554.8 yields 4.85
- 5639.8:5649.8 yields 5.43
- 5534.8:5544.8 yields 4.98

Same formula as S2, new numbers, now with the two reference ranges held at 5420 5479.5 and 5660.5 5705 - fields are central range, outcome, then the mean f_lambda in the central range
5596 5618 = -1.2 angstrom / 5.35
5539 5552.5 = 0.4 angstrom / 4.87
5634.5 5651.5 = -1.3 angstrom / 5.5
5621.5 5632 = -0.1 angstrom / 5.16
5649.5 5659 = -0.8 angstrom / 5.54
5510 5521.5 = -0.9 angstrom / 5.37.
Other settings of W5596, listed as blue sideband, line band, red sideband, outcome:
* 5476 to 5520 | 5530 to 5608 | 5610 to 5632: 2.5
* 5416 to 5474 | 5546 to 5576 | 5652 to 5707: 0.8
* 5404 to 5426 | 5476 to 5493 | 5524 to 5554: 0.2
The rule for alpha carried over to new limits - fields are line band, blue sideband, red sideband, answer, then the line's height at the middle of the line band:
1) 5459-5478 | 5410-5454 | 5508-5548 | -0.01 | 4.97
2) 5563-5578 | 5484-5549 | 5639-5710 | 0.03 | 5.14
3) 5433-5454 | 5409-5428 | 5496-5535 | 0.04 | 5.04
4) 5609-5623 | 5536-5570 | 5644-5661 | -0.02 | 5.27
